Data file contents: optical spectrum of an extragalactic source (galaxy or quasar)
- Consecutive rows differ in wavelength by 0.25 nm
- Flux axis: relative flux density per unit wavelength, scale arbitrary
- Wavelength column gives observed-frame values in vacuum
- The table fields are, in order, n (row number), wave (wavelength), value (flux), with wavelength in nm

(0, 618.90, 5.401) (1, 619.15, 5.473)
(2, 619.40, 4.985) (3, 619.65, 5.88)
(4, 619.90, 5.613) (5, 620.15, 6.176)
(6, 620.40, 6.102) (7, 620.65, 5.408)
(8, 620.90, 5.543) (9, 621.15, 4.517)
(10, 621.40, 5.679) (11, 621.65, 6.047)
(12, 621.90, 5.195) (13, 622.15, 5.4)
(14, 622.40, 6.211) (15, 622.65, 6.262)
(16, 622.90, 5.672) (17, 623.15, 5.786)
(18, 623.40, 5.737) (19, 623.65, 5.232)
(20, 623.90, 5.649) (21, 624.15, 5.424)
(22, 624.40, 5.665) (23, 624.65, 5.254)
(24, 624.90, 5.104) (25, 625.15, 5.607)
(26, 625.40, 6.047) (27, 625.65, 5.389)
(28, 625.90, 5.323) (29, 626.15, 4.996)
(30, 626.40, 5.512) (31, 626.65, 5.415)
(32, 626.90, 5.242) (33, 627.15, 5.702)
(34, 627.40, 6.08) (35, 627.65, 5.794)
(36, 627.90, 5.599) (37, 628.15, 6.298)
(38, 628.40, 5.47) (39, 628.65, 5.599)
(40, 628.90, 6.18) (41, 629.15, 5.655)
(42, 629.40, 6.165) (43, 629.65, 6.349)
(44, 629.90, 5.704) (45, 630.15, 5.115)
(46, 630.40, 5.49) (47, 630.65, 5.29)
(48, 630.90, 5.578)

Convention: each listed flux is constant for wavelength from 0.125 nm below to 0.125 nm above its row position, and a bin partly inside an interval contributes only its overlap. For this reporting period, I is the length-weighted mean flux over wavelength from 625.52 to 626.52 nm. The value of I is 5.31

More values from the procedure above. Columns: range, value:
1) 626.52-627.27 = 5.45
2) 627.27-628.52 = 5.85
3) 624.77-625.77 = 5.54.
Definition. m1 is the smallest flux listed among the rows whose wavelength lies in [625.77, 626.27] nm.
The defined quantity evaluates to 4.996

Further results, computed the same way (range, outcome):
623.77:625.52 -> 5.104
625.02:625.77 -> 5.389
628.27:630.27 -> 5.115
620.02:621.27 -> 4.517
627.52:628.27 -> 5.599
